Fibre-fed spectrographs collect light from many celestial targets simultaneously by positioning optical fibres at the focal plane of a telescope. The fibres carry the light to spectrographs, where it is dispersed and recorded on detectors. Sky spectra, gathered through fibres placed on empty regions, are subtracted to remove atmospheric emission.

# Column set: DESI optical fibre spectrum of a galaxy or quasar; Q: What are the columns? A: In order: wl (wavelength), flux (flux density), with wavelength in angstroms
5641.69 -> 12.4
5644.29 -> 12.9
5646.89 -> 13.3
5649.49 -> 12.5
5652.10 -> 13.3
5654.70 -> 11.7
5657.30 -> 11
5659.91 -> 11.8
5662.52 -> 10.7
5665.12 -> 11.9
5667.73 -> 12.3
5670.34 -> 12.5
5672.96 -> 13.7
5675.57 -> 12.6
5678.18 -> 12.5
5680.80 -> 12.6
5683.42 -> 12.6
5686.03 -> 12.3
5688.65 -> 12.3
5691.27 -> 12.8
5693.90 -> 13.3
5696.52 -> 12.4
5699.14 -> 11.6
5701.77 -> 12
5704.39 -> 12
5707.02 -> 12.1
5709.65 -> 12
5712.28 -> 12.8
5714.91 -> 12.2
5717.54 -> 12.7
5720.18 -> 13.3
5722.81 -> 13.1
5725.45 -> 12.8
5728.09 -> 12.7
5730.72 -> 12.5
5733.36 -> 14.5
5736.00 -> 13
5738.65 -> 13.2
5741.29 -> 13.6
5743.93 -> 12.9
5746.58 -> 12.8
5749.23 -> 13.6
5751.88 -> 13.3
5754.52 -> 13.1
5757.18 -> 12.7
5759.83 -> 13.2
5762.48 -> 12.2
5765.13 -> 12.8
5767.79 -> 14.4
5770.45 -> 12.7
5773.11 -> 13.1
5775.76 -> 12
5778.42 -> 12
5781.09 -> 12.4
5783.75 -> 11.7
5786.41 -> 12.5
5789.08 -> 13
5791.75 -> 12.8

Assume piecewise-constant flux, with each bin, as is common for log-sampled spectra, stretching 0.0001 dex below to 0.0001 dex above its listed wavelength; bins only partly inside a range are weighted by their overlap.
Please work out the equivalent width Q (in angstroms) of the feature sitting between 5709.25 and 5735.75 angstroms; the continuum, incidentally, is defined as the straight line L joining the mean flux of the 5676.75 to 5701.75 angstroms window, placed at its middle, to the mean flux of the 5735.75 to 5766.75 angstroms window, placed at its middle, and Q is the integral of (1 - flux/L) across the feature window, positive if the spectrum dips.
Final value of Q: -0.2 angstroms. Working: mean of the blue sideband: 12.5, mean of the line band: 12.9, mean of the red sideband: 13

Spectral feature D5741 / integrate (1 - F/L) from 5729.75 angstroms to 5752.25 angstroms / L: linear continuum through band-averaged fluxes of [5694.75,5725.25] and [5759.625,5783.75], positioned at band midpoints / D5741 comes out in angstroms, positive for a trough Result -1.3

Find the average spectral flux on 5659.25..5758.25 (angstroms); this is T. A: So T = 12.7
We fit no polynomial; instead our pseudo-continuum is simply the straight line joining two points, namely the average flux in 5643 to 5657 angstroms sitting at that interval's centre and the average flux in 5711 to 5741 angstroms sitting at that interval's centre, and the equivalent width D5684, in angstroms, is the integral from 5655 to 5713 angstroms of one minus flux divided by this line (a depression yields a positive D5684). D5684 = 2.5 angstroms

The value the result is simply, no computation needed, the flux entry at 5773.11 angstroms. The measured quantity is 13.1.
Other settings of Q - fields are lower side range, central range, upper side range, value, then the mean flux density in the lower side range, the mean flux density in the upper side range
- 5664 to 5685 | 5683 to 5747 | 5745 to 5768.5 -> 0.67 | 12.6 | 13.1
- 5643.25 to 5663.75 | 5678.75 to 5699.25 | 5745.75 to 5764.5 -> -0.17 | 12.1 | 13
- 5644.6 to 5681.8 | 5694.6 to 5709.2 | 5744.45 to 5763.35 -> 0.63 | 12.3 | 13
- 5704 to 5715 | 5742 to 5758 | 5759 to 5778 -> -0.54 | 12.2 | 12.9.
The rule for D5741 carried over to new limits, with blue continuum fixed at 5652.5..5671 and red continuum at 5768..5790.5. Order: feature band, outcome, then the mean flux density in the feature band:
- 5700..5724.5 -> -0.7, 12.5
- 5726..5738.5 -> -1.0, 13.2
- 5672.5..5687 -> -1.0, 12.7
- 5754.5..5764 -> -0.3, 12.8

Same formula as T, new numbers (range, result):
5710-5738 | 12.9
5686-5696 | 12.7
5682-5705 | 12.4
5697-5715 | 12.1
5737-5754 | 13.2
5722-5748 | 13.1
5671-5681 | 12.8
